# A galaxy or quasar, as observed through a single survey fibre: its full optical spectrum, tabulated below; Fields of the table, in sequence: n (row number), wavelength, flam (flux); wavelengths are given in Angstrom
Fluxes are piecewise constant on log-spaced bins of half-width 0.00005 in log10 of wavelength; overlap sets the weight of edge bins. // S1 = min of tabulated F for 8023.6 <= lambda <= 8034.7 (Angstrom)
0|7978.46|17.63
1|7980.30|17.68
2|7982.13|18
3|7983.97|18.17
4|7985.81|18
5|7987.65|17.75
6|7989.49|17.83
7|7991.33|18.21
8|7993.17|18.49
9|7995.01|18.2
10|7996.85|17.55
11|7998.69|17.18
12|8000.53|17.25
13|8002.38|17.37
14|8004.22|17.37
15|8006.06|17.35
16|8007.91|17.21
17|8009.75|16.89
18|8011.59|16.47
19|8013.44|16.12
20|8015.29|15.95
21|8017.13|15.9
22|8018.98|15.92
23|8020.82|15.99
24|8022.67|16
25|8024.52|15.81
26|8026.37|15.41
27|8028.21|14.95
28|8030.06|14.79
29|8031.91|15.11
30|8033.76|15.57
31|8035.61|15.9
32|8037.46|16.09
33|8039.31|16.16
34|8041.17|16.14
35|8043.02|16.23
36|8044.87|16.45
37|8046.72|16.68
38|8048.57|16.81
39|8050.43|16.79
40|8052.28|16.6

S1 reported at 14.79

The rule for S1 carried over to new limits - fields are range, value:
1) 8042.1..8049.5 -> 16.23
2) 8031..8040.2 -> 15.11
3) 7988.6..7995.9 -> 17.83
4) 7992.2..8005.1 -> 17.18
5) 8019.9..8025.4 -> 15.81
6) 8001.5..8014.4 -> 16.12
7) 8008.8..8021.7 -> 15.9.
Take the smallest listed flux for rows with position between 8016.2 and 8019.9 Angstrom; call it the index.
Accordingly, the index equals 15.9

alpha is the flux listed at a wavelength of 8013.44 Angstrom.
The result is 16.12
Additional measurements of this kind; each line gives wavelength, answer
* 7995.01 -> 18.2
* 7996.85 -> 17.55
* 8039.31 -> 16.16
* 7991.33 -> 18.21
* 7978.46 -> 17.63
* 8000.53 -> 17.25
